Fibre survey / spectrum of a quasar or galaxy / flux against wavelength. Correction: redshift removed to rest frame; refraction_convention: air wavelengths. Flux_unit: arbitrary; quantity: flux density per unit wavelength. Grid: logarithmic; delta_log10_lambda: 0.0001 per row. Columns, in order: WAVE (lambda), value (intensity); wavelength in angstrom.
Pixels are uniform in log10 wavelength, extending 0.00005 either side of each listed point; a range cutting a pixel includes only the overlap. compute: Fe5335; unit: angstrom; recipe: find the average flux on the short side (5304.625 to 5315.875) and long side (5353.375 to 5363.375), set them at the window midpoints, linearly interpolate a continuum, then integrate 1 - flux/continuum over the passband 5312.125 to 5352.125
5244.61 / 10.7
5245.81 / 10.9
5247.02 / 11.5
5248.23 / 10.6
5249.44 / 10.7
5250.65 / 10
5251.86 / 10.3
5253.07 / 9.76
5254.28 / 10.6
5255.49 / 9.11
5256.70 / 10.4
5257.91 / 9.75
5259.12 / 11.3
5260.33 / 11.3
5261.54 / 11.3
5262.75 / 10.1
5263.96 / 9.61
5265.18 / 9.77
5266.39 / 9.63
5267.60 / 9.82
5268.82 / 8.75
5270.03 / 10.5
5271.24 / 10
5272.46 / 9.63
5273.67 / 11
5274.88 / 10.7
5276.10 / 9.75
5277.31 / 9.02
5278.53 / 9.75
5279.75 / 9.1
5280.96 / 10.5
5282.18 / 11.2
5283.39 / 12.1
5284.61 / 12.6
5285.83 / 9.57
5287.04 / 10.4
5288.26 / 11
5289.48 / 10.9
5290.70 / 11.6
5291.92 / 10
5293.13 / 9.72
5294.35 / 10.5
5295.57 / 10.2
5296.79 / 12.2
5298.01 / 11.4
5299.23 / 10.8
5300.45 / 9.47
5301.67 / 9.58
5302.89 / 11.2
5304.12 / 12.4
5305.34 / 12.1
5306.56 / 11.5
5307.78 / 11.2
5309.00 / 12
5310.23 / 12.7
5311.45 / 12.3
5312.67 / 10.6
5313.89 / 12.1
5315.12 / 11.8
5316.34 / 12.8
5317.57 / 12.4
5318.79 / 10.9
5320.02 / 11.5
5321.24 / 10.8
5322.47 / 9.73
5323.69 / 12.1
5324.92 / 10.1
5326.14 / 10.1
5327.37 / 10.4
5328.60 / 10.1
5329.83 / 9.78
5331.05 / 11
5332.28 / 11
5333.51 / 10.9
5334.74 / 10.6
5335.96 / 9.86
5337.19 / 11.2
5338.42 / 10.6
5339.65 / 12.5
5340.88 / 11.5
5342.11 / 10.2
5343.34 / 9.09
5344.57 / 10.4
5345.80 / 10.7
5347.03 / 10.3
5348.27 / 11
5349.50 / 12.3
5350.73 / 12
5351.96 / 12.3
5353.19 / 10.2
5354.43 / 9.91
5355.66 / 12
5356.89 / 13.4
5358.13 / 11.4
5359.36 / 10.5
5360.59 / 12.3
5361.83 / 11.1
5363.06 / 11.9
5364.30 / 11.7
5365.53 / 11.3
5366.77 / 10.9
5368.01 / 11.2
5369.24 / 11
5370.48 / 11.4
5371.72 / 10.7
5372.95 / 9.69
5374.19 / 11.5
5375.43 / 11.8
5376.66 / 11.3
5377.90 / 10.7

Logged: 2.4 angstrom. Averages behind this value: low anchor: 11.8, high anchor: 11.5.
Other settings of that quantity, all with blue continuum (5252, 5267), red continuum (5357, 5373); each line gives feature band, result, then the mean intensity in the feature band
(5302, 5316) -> -1.4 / 11.8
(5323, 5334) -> 0.3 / 10.6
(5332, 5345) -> 0.4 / 10.7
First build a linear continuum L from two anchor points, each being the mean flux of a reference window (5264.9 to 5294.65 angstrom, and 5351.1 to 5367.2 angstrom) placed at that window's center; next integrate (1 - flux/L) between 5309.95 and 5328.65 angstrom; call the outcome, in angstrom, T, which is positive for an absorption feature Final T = -0.7 angstrom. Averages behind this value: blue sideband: 10.3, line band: 11.3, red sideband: 11.5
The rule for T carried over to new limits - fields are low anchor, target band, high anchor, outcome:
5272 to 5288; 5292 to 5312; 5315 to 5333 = -0.9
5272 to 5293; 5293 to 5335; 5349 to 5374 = -1.0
